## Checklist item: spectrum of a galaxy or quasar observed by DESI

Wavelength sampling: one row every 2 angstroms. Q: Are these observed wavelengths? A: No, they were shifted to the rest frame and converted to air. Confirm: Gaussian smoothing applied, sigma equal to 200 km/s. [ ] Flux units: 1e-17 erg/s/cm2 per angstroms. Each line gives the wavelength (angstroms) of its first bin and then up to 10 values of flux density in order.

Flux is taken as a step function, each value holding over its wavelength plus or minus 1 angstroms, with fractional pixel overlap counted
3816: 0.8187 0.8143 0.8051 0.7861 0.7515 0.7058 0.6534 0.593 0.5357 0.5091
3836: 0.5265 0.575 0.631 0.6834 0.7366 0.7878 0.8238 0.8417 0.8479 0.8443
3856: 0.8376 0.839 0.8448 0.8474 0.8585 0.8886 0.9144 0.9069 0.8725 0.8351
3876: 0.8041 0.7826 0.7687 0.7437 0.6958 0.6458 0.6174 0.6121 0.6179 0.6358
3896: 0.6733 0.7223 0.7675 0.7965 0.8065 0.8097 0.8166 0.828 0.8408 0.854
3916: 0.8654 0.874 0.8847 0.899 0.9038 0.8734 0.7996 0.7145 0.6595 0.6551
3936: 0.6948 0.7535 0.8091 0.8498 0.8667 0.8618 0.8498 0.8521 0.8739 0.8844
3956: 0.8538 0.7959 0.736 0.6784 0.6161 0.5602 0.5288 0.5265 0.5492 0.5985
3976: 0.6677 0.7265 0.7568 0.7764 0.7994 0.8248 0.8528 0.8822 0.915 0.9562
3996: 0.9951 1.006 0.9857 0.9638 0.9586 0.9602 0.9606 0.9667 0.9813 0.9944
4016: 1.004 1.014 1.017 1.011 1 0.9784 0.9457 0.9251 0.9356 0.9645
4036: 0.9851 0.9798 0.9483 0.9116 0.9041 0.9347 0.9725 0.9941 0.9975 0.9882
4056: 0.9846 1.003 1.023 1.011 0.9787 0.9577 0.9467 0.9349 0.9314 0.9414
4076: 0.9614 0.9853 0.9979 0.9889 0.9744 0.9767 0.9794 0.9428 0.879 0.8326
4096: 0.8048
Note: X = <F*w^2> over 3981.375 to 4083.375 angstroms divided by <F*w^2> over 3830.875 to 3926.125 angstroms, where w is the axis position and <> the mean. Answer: 1.34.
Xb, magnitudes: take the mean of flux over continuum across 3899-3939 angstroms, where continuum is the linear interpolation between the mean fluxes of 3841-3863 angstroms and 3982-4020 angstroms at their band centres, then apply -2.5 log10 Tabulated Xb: 0.09 mag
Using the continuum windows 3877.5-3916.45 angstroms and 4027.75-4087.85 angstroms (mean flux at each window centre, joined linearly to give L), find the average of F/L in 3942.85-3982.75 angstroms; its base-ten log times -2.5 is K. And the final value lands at 0.15 mag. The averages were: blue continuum 0.743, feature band 0.728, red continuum 0.967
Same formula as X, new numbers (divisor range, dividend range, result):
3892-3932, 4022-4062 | 1.29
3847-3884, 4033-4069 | 1.28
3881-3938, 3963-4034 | 1.19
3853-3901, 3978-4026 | 1.29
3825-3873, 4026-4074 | 1.41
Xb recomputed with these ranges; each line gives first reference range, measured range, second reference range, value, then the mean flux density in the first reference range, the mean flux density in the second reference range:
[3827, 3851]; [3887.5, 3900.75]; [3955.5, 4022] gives 0.09 mag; 0.658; 0.833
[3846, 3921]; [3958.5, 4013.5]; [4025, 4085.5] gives 0.12 mag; 0.796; 0.966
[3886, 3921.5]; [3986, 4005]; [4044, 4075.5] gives -0.06 mag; 0.765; 0.971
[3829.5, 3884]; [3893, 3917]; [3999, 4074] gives 0.05 mag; 0.766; 0.971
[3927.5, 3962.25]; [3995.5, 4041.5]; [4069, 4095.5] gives -0.12 mag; 0.79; 0.945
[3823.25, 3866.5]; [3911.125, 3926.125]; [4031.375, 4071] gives -0.07 mag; 0.733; 0.968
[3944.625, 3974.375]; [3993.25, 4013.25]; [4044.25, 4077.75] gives -0.17 mag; 0.722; 0.971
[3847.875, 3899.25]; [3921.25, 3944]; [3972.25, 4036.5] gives 0.07 mag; 0.781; 0.911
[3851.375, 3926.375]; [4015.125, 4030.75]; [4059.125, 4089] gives -0.07 mag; 0.801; 0.972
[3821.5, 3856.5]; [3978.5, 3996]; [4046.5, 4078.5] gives 0.04 mag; 0.701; 0.975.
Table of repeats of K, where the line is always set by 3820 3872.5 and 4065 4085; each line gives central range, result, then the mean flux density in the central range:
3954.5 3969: 0.24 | 0.688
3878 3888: 0.11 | 0.711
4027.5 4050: -0.02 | 0.948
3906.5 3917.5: -0.03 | 0.841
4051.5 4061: -0.06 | 0.999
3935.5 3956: 0.01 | 0.834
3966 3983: 0.34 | 0.637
